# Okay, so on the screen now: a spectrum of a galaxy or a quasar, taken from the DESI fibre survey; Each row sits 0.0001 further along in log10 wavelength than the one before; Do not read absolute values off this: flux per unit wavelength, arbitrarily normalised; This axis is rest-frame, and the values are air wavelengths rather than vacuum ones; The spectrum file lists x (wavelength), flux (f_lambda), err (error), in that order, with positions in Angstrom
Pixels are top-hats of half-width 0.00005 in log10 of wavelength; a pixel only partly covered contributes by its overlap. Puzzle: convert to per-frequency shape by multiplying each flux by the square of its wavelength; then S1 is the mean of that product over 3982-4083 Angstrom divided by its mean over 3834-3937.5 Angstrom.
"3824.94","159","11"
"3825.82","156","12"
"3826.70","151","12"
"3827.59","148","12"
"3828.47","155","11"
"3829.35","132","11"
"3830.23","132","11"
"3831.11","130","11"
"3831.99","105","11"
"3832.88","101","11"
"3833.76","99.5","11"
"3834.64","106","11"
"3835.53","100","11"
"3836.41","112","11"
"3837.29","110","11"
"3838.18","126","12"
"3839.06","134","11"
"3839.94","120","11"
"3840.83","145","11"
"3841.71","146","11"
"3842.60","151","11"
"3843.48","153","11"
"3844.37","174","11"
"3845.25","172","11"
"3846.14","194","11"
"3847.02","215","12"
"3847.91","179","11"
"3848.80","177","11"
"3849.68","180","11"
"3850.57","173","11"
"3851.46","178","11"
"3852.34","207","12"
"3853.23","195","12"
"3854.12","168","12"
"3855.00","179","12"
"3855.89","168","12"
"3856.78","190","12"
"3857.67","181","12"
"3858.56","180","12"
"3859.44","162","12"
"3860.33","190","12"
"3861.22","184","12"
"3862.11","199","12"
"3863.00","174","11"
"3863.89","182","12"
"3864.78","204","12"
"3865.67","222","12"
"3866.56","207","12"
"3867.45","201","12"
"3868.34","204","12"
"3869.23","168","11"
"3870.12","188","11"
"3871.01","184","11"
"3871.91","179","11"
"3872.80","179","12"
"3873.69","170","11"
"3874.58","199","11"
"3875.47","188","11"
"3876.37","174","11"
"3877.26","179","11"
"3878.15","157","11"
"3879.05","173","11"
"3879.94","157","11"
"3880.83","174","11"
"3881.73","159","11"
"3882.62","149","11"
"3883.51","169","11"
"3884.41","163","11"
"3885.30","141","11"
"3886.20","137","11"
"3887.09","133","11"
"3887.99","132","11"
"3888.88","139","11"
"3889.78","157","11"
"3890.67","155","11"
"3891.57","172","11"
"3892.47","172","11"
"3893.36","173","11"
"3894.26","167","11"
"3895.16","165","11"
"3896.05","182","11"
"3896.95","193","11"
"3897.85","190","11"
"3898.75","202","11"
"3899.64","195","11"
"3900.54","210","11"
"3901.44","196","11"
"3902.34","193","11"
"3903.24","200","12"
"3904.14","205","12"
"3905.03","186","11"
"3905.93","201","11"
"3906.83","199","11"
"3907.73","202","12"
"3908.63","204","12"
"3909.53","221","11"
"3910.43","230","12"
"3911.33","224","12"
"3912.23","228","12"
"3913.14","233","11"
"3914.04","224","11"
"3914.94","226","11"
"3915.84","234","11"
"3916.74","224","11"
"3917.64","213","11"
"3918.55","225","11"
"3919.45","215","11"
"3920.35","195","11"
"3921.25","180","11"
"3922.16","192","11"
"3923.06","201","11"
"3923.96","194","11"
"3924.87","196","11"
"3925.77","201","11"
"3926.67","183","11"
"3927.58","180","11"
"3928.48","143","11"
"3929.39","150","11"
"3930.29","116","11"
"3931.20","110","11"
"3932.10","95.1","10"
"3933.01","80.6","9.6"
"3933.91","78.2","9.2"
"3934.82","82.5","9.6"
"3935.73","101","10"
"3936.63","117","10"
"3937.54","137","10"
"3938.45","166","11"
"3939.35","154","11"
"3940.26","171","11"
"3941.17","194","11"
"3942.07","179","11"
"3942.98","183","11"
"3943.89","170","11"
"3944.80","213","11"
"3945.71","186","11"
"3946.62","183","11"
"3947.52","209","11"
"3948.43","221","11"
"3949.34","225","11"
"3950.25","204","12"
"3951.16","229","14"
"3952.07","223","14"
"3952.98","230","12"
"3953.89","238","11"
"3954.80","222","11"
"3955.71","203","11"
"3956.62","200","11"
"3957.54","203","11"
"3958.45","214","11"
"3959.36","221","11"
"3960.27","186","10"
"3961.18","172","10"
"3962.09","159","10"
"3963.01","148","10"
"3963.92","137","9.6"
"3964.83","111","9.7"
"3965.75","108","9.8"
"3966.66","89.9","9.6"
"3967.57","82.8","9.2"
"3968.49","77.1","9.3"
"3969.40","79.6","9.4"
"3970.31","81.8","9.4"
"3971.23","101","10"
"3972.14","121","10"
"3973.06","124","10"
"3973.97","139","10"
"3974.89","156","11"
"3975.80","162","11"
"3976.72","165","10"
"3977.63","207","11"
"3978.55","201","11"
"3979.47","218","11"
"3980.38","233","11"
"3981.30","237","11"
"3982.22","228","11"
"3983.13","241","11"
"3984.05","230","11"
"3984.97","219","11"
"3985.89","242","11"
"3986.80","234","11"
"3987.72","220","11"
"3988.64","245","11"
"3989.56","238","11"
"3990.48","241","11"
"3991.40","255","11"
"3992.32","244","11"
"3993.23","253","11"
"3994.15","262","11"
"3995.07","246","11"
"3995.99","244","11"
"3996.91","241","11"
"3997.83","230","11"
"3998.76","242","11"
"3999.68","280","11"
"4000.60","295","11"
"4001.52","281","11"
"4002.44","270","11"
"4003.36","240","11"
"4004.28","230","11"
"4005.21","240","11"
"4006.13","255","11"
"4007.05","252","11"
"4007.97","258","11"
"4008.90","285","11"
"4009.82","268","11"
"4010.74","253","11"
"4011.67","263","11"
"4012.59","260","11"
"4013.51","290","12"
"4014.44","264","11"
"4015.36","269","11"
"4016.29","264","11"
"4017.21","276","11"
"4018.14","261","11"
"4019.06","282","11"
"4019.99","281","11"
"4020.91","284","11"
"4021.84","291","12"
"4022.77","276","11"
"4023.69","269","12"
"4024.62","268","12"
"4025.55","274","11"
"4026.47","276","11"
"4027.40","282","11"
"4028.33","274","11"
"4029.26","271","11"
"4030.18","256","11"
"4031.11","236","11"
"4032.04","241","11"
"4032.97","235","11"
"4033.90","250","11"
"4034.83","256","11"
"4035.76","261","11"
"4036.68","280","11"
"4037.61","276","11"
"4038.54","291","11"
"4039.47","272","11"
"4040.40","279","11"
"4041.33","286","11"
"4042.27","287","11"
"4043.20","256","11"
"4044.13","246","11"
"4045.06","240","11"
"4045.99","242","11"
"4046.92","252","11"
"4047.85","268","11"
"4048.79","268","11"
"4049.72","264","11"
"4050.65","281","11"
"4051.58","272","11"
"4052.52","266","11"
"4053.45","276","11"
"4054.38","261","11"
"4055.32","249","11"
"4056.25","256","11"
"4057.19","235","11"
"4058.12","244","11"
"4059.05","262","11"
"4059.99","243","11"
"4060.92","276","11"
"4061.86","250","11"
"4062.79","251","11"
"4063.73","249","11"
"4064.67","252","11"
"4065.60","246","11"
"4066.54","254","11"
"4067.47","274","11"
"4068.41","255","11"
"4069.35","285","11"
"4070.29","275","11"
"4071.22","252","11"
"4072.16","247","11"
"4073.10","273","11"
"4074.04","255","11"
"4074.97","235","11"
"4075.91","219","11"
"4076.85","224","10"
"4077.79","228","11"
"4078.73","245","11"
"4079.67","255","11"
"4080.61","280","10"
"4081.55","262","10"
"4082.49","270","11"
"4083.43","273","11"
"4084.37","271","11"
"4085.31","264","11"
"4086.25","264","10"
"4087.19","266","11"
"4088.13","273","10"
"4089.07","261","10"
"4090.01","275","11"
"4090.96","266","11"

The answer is 1.60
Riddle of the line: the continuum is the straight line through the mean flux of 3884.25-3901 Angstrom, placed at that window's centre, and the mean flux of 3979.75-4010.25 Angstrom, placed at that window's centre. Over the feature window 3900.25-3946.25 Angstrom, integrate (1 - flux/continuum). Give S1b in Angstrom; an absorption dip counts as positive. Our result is 2.06 Angstrom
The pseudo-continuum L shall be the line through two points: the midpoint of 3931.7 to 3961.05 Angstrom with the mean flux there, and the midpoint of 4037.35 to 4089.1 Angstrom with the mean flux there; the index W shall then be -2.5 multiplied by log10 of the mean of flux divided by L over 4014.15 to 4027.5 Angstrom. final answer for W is -0.190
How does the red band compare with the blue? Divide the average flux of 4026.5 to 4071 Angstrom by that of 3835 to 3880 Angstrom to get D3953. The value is 1.51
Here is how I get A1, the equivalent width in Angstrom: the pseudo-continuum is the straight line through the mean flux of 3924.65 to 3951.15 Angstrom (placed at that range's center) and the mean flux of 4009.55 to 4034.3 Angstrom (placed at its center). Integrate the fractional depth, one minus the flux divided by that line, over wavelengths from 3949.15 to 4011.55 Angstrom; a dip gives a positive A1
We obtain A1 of 2.3 Angstrom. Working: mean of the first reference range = 161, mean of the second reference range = 267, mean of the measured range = 207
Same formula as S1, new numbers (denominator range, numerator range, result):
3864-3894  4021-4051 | 1.68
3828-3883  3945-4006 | 1.30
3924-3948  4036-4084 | 1.79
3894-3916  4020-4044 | 1.40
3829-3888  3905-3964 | 1.18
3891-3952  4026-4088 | 1.51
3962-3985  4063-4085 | 1.73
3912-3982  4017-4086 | 1.60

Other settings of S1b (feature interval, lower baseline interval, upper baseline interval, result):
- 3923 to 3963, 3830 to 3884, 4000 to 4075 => 7.2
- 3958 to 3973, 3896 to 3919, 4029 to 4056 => 6.6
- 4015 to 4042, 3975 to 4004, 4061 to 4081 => -2.8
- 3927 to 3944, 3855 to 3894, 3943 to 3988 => 4.0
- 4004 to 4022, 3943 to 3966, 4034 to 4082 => -2.8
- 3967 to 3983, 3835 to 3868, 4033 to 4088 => 4.9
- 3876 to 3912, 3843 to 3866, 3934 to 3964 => 1.0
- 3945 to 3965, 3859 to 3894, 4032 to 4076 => 1.2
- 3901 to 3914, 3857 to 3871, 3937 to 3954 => -1.2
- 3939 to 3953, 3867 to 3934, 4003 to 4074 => 0.7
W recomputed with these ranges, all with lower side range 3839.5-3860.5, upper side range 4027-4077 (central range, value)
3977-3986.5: 0.023 mag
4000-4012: -0.092 mag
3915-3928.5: 0.016 mag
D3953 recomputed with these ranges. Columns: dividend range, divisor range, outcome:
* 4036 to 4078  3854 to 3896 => 1.49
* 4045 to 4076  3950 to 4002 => 1.30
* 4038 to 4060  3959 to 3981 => 1.81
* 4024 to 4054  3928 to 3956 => 1.58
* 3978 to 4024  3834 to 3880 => 1.48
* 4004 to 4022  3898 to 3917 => 1.26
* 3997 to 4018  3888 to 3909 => 1.42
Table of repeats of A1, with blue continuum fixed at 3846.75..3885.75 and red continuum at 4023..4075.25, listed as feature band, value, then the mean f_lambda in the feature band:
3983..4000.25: -0.5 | 243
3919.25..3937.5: 5.1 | 149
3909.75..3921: -1.1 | 222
